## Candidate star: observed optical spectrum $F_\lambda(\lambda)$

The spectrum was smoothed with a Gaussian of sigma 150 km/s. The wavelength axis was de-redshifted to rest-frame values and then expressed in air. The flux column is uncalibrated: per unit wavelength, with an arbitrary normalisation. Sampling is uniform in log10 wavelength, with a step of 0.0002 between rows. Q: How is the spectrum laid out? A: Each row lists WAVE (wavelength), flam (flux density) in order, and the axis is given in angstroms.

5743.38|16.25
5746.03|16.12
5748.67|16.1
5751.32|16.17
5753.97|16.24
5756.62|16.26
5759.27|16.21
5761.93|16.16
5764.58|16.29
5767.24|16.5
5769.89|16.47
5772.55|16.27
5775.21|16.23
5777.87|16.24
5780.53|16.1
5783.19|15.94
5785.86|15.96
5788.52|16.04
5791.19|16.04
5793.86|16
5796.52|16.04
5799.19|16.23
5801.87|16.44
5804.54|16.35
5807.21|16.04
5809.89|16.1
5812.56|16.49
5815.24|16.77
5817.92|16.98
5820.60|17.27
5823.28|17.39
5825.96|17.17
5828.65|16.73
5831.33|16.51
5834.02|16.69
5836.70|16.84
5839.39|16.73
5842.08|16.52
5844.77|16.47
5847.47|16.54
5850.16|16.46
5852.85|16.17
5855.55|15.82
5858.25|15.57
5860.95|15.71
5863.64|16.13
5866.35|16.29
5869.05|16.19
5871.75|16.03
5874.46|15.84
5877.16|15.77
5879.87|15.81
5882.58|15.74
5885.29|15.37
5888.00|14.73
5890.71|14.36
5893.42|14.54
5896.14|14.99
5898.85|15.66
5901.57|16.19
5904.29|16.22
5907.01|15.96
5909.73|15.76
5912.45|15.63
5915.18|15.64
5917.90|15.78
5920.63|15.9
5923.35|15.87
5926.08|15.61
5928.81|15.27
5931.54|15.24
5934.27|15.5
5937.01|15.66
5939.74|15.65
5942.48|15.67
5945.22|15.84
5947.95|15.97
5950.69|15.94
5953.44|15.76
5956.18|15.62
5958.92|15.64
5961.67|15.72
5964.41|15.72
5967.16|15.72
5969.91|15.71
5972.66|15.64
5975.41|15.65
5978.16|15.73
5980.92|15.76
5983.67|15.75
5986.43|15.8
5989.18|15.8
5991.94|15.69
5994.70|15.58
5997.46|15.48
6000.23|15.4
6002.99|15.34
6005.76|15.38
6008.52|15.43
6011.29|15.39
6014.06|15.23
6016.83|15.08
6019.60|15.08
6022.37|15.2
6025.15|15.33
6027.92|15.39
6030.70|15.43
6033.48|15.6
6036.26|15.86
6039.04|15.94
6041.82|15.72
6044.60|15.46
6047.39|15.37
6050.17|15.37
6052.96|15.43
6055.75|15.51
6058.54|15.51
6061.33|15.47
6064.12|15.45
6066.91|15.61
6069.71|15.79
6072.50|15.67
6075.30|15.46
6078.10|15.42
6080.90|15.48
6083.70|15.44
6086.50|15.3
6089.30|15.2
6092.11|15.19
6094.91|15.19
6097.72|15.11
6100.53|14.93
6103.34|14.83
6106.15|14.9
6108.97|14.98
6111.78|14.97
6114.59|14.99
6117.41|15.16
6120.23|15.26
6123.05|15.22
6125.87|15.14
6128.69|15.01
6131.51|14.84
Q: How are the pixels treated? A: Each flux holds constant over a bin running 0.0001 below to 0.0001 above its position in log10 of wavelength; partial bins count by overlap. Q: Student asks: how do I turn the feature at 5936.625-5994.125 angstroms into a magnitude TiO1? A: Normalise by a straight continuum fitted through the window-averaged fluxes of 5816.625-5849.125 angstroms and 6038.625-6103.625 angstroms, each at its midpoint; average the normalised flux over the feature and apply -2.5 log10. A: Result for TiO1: 0.02 mag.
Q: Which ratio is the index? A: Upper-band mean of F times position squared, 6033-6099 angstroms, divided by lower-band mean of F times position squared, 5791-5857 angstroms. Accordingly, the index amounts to 1.0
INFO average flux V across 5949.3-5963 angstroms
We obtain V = 15.7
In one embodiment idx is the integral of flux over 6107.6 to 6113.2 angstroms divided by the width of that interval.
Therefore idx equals 15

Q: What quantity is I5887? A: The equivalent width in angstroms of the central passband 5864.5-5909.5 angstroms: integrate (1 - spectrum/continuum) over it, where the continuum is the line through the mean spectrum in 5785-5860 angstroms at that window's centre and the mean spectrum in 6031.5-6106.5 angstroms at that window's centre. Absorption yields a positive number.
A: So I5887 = 1.56 angstroms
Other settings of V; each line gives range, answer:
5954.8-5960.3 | 15.6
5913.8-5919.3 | 15.7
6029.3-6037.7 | 15.6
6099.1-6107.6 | 14.9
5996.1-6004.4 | 15.4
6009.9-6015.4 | 15.3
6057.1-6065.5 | 15.5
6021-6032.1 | 15.3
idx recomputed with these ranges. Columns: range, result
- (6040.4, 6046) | 15.6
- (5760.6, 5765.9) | 16.2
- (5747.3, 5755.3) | 16.2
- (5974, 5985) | 15.7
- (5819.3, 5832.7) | 17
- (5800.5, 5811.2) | 16.2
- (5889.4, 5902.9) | 15.2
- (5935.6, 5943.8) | 15.6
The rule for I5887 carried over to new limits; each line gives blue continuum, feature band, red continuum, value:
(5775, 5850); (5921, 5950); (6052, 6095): 0.62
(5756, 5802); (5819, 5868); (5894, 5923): -1.65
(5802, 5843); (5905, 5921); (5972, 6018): 0.30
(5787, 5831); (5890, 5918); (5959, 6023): 0.81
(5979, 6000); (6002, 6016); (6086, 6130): 0.21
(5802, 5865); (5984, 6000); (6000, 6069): 0.01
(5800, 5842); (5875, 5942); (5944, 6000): 2.43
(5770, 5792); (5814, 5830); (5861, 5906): -1.14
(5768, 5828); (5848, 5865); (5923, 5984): 0.13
